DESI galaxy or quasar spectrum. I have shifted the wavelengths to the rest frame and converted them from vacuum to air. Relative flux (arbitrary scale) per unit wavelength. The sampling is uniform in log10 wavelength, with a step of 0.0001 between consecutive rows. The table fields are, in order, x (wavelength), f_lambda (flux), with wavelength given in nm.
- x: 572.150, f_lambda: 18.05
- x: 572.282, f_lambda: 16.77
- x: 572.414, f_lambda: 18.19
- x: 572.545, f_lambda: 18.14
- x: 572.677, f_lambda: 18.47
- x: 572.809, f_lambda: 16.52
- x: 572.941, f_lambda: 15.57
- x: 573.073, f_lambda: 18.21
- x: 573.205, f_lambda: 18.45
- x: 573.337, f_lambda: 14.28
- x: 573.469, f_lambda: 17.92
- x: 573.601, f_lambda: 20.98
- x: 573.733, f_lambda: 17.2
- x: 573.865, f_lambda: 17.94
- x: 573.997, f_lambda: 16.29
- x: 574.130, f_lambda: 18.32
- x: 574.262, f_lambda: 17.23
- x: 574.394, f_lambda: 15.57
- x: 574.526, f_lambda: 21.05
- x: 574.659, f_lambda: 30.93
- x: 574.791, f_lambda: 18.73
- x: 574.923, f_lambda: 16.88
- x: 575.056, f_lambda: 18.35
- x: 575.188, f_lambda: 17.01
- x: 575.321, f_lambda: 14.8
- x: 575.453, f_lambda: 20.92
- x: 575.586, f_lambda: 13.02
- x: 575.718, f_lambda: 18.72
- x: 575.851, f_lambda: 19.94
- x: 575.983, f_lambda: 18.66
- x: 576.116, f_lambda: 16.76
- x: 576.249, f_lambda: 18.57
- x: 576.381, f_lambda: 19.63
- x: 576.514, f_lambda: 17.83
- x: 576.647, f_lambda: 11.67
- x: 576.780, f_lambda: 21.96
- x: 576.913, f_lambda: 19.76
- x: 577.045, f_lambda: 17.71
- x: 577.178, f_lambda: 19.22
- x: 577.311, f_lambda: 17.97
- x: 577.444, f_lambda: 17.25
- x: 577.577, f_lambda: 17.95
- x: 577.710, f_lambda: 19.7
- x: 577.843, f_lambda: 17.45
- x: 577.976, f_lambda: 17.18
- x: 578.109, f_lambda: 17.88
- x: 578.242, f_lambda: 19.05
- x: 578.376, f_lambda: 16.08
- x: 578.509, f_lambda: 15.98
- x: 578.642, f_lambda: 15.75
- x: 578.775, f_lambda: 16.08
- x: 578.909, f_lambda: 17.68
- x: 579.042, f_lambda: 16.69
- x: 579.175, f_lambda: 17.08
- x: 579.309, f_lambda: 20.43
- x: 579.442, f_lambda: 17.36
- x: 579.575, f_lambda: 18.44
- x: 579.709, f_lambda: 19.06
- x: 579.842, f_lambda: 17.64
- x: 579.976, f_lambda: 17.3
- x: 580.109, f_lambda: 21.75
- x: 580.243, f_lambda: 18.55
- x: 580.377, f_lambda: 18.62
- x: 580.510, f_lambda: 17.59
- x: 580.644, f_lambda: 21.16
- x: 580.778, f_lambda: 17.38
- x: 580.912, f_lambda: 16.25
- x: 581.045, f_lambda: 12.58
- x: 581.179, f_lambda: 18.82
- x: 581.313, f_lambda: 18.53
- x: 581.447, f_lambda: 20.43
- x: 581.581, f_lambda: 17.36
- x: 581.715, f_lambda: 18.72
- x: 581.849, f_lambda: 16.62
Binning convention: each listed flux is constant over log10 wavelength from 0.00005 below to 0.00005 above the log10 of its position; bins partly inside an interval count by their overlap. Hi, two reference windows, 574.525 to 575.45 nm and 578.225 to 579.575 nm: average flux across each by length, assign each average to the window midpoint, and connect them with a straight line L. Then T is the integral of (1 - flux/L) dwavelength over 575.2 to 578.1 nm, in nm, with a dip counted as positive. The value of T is 0.11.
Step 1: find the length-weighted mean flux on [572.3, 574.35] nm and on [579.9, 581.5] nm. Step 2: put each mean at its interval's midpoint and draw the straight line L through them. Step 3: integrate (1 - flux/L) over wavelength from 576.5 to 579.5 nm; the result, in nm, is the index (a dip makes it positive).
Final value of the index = 0.06 nm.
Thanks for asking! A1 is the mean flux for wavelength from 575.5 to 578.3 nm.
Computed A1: 18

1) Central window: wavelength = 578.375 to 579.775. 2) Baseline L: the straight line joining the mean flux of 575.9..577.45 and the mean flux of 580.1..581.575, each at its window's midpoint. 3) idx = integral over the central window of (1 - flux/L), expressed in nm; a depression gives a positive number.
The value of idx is 0.058 nm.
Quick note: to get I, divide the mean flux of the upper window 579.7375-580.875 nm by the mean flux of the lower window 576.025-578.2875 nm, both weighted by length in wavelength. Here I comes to 1.03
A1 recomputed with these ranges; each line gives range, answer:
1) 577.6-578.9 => 17.3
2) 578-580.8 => 18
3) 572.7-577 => 18.1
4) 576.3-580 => 17.8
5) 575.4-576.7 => 17.6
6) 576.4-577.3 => 18.1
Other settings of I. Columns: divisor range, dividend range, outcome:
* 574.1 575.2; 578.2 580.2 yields 0.91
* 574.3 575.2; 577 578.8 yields 0.88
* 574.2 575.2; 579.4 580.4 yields 0.95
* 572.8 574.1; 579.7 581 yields 1.06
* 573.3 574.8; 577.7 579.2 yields 0.90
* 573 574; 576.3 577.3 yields 1.03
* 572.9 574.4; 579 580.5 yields 1.06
